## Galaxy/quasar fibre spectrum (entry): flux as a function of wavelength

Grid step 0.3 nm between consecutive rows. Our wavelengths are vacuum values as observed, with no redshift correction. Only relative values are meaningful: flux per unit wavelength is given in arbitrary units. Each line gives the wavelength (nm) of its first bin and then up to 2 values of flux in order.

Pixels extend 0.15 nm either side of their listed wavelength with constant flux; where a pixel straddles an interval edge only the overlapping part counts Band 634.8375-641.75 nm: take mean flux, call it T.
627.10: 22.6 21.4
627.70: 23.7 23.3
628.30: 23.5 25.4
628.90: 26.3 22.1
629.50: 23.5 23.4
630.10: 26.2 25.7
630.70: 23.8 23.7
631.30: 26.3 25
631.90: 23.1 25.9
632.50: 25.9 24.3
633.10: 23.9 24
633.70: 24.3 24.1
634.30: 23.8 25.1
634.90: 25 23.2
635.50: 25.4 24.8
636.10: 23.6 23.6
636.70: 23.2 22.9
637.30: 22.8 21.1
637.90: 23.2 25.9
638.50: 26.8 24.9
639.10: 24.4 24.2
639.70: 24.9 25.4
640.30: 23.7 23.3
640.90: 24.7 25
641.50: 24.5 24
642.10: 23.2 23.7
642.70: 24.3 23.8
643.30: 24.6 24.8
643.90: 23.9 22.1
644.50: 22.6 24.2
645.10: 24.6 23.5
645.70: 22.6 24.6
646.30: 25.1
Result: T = 24.2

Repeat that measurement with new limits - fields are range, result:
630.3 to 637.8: 24.2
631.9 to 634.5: 24.5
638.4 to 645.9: 24.1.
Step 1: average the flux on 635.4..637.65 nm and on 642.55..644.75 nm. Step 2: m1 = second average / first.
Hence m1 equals 1.01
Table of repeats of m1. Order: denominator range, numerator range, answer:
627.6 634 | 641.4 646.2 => 0.97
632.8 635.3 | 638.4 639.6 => 1.03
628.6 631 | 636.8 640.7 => 0.99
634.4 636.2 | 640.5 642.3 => 0.98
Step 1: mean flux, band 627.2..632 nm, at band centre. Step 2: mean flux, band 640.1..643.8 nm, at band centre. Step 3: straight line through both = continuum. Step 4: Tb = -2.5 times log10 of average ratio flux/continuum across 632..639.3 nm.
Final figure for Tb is 0.00 mag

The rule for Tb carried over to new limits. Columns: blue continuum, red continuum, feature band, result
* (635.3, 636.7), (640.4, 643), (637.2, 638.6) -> 0.011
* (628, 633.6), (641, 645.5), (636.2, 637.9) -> 0.066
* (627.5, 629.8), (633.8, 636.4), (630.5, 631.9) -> -0.023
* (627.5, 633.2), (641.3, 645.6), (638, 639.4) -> -0.053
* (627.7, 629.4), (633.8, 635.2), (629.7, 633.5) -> -0.023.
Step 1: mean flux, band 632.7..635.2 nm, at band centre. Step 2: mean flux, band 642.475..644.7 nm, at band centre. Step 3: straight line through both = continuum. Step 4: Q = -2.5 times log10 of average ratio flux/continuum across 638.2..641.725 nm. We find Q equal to -0.04 mag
